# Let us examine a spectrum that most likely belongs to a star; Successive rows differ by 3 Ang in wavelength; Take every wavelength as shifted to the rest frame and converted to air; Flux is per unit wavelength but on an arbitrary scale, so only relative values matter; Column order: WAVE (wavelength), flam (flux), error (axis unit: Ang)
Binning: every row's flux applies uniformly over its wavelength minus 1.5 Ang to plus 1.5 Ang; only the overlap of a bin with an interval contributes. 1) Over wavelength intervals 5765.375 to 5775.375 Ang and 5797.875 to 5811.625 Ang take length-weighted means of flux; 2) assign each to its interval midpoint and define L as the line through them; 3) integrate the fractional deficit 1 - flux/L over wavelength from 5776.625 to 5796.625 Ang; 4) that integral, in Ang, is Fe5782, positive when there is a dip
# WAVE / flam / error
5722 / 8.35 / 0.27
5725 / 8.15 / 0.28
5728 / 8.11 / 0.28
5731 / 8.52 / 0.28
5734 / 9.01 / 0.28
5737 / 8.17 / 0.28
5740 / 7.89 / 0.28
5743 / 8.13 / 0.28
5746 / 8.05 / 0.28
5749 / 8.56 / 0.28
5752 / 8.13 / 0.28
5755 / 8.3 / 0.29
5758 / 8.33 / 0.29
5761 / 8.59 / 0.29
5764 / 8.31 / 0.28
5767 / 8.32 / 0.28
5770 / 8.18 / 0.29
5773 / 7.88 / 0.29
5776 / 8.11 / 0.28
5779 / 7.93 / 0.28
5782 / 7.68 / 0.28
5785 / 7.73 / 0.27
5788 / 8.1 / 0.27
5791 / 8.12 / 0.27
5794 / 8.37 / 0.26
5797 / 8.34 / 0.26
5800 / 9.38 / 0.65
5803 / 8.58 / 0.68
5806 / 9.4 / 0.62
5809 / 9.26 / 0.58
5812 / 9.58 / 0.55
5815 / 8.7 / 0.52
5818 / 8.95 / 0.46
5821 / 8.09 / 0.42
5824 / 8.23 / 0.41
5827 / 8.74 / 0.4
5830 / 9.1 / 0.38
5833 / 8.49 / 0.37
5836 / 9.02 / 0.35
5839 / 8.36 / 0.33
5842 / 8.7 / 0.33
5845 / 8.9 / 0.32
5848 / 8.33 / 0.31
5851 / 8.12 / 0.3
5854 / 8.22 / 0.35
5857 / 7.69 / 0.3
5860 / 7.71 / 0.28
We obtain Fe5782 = 1.4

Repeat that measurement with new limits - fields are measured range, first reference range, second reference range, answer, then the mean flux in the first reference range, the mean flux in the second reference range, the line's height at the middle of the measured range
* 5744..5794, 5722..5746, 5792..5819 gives 2.57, 8.27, 8.94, 8.6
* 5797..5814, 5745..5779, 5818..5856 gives -1.49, 8.24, 8.53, 8.41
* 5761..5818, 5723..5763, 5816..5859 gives -0.43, 8.3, 8.49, 8.39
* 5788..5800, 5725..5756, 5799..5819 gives 0.73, 8.28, 9.12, 8.94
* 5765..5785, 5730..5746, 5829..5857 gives 0.92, 8.31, 8.53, 8.39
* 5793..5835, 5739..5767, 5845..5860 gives -3.20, 8.26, 8.13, 8.18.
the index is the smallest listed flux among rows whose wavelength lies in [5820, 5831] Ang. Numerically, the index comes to 8.09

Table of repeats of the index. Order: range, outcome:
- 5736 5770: 7.89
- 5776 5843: 7.68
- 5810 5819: 8.7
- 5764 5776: 7.88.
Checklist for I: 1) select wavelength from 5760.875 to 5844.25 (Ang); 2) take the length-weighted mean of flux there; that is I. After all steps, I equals 8.51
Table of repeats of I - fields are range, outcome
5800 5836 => 8.86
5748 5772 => 8.33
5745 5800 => 8.2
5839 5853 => 8.49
